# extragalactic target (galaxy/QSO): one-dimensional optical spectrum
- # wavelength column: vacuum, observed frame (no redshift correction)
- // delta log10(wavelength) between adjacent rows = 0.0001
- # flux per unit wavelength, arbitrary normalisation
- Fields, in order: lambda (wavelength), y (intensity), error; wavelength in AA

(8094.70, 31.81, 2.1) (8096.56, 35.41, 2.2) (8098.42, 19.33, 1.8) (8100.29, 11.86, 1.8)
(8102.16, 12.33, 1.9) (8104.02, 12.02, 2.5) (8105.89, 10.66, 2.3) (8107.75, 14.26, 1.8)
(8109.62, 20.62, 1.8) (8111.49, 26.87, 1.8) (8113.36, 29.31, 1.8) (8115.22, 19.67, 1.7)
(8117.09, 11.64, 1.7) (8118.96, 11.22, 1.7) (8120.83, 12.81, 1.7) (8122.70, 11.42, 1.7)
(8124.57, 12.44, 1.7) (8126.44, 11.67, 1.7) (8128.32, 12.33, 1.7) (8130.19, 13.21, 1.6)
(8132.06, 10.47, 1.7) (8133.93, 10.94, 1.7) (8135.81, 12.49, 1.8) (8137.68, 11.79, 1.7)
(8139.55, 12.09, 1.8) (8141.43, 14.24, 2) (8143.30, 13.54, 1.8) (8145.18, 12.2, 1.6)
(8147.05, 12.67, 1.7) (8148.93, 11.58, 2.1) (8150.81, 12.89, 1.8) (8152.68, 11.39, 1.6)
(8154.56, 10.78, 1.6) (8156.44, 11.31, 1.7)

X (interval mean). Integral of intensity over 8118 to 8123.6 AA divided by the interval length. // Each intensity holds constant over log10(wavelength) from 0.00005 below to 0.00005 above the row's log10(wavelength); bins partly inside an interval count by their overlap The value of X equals 11.8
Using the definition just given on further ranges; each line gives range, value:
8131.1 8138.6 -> 11.4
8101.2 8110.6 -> 14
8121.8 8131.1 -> 12.2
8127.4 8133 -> 12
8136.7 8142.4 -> 12.7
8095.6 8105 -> 18.2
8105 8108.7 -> 12.5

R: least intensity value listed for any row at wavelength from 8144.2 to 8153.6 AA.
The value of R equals 11.39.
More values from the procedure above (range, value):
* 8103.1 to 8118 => 10.66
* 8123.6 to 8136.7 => 10.47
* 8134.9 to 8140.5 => 11.79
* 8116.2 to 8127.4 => 11.22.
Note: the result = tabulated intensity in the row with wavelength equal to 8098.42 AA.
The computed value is 19.33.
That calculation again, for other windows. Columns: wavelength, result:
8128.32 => 12.33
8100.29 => 11.86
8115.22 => 19.67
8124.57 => 12.44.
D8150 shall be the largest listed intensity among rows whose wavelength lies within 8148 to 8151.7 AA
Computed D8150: 12.89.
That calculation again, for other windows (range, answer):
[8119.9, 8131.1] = 13.21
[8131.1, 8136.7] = 12.49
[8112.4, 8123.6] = 29.31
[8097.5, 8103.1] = 19.33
